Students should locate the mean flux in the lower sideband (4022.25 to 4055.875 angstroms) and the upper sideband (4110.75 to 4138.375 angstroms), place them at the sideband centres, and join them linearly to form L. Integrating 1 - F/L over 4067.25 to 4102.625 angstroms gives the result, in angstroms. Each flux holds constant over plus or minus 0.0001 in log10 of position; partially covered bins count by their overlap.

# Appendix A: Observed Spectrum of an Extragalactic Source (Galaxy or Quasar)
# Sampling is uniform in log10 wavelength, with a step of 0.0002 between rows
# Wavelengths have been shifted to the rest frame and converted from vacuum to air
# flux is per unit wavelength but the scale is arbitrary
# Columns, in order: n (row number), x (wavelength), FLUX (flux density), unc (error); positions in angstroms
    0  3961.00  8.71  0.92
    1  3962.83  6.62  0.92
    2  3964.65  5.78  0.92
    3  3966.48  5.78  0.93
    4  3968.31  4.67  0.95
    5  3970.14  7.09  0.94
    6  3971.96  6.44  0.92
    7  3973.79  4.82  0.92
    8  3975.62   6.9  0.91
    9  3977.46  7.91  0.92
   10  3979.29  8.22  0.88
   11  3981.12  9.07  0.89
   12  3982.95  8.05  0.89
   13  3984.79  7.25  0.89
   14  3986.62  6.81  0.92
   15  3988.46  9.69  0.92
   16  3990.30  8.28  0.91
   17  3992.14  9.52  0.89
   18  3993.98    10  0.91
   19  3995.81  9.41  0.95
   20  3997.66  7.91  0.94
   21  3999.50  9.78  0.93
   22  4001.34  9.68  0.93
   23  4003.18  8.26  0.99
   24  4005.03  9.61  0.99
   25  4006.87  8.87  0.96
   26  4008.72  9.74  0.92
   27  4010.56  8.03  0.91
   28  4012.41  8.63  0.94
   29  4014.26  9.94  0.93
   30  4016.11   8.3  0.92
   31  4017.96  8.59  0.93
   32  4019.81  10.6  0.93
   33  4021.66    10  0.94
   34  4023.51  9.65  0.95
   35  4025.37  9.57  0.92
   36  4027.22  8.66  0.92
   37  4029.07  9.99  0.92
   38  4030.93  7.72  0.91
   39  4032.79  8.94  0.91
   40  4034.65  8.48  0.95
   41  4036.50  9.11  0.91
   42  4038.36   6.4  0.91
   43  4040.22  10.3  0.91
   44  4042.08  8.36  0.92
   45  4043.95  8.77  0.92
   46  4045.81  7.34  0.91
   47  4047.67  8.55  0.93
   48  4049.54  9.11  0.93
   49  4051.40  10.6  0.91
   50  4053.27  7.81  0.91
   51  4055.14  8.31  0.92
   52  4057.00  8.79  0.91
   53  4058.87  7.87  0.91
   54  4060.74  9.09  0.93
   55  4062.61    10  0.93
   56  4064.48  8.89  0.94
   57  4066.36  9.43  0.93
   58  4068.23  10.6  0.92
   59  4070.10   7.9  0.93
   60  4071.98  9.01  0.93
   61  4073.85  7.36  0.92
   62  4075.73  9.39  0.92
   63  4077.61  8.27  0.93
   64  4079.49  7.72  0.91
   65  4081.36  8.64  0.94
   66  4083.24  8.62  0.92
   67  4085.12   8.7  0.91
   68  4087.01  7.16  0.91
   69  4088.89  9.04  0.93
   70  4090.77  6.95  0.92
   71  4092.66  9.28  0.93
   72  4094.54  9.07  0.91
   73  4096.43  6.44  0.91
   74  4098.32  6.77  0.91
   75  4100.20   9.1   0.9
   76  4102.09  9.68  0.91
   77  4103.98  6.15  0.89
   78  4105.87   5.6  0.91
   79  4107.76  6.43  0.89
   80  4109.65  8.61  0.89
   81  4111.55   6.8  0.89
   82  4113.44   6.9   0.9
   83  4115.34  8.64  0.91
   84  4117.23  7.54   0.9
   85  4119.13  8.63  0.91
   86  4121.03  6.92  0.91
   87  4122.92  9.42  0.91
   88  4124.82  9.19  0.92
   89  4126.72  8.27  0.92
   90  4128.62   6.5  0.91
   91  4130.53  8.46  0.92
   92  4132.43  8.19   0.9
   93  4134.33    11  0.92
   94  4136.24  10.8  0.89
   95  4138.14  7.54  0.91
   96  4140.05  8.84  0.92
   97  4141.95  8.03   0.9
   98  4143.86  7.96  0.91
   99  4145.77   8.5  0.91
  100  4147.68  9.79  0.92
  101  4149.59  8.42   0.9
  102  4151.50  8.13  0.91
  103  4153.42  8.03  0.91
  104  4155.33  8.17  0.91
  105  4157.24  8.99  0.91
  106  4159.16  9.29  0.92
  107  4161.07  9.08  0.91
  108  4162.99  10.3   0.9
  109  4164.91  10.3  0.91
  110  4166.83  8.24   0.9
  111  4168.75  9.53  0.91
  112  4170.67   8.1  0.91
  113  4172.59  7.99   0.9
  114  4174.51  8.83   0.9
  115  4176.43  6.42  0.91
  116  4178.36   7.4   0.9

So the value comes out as 0.65 angstroms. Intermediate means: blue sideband 8.77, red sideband 8.35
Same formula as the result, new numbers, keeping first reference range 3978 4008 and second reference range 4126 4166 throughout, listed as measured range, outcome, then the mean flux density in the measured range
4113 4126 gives 0.83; 8.23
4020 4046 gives -0.36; 8.9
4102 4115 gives 2.54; 7.07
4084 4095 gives 0.56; 8.34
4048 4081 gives -0.16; 8.82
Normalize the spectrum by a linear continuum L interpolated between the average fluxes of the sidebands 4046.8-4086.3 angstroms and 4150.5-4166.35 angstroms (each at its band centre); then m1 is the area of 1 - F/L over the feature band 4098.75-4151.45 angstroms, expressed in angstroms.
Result 4.3 angstroms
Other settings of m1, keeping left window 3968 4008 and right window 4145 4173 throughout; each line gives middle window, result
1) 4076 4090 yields 0.4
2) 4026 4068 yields -1.9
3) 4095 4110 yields 2.2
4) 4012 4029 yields -2.2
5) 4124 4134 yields 0.5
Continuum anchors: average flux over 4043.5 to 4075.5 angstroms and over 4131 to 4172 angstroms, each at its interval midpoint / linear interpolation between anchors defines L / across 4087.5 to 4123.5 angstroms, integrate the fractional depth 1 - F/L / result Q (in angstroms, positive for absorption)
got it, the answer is 4.4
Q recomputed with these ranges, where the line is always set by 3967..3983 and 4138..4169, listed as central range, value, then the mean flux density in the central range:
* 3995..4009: -3.71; 9.12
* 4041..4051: -1.17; 8.57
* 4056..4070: -2.33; 9.16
